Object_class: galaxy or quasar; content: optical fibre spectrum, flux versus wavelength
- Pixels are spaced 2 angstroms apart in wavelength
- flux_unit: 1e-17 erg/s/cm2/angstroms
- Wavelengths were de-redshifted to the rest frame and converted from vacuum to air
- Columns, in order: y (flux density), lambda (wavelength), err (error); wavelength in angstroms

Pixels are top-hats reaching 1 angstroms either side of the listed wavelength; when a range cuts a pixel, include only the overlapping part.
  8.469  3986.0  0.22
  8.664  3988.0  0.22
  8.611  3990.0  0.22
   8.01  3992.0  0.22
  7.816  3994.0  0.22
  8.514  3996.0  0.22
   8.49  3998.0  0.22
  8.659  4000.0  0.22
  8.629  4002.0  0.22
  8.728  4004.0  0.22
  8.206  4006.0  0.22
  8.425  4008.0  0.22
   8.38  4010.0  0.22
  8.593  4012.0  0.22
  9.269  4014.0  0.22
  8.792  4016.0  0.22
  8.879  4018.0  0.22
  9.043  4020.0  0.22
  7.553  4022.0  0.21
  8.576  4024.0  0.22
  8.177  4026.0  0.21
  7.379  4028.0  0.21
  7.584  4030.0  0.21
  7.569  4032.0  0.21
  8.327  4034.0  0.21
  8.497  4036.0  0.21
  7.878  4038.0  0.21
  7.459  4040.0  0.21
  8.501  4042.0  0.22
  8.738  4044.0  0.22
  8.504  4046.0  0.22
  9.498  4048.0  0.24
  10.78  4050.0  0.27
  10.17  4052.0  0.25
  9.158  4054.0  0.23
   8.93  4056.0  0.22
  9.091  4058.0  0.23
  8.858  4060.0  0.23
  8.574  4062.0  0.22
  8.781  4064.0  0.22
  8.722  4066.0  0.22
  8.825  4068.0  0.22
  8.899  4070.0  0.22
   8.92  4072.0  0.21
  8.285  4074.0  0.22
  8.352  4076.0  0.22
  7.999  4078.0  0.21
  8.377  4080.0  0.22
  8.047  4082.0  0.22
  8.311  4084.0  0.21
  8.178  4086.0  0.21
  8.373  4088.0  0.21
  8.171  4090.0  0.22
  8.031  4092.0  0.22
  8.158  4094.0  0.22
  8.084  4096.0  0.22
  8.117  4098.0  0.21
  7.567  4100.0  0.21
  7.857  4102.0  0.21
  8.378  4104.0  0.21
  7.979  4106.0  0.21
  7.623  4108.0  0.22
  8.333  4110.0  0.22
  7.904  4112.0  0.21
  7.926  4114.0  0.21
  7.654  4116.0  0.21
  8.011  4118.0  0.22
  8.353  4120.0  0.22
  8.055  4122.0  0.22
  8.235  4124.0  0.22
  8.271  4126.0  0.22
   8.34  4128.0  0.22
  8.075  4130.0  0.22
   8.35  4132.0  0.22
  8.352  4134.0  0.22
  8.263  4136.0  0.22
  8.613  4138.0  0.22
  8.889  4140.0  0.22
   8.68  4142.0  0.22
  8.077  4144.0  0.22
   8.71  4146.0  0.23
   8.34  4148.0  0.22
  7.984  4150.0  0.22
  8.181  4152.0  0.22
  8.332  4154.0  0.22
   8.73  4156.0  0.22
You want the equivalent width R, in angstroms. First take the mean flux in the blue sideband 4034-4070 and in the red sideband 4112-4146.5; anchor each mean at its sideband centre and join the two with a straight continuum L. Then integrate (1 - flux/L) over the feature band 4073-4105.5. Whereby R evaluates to 1.7 angstroms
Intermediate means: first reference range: 8.87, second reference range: 8.27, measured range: 8.14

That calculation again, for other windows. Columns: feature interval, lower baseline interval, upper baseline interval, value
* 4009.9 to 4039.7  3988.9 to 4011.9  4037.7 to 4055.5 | 1.52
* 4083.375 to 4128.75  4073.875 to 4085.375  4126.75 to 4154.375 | 1.13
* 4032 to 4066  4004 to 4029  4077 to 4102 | -2.14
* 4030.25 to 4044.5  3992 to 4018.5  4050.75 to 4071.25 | 1.18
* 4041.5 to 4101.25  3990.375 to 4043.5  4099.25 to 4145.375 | -2.83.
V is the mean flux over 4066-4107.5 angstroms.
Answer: 8.25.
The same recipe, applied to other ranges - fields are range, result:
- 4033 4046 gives 8.25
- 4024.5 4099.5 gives 8.49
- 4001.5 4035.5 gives 8.36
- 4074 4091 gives 8.23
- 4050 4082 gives 8.83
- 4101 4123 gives 8.01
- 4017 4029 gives 8.27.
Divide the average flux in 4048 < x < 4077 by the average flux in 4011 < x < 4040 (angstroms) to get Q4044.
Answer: 1.09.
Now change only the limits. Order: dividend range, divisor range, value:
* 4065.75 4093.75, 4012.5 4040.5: 1.02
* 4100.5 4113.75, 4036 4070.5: 0.90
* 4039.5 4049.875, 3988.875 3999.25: 1.06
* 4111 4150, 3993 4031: 0.98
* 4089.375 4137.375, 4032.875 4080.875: 0.92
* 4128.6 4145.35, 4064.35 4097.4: 1.01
